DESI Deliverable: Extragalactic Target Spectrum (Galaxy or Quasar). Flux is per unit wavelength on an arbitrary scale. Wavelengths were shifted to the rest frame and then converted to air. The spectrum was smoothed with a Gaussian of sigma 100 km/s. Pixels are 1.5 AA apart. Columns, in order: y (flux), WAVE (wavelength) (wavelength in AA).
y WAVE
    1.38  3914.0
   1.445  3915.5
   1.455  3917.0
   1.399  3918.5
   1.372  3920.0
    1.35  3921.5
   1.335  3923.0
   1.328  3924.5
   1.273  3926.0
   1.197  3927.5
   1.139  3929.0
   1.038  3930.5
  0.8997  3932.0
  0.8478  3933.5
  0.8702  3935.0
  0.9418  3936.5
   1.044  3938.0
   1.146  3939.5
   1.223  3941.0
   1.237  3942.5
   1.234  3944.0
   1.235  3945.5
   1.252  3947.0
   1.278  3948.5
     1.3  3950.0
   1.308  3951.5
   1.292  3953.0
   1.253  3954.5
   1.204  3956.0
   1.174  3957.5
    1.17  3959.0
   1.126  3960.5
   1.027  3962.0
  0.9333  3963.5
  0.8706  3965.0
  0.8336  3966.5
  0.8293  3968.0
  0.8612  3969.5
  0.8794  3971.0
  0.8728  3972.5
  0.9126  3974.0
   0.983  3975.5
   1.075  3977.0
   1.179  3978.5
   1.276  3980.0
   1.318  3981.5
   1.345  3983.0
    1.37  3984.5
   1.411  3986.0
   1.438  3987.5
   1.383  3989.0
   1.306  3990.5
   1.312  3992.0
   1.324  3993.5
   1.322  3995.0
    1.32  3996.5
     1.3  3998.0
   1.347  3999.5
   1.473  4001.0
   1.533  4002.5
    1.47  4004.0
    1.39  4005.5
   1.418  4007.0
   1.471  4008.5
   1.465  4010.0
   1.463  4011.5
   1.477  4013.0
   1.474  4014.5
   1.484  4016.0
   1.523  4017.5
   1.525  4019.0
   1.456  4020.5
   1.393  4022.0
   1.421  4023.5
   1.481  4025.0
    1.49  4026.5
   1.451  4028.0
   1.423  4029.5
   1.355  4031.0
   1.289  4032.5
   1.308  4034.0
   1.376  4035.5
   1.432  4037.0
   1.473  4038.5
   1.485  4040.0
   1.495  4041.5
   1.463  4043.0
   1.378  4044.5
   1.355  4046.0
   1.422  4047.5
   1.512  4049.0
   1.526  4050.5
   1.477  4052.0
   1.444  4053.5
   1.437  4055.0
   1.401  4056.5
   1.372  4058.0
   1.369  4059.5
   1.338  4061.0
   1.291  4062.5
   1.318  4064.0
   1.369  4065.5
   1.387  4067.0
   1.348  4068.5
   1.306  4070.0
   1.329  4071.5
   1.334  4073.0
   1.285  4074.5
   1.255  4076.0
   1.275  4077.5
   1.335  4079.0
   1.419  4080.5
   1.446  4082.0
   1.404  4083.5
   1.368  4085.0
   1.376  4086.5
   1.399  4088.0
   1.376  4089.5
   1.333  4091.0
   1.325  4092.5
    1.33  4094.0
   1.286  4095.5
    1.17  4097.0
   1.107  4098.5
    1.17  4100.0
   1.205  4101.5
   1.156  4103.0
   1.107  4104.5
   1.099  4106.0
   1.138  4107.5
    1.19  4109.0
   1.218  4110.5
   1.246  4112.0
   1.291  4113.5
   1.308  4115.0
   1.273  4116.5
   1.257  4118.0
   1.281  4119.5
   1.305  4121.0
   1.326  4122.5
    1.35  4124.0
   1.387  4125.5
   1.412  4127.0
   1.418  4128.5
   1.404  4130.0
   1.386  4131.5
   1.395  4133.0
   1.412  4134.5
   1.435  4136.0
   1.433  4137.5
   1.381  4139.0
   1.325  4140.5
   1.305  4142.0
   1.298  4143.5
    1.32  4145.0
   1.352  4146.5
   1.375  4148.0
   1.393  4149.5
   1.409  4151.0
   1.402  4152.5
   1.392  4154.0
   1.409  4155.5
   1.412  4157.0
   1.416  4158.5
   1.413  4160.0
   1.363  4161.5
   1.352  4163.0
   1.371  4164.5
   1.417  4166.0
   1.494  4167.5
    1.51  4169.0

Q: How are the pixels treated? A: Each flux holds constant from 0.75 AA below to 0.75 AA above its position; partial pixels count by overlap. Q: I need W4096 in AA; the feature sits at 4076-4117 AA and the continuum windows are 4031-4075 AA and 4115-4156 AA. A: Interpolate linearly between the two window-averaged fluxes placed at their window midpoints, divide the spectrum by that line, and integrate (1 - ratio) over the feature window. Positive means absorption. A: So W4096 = 3.1 AA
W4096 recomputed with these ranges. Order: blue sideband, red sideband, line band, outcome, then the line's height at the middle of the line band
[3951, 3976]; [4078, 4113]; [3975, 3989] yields -2.8 AA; 1.06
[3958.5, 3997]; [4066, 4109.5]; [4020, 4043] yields -4.0 AA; 1.21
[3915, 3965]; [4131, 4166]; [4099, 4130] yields 2.1 AA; 1.35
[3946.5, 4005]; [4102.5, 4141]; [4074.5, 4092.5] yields -1.1 AA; 1.28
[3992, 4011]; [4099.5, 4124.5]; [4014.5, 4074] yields -3.4 AA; 1.33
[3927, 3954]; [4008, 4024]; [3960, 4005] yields 4.7 AA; 1.32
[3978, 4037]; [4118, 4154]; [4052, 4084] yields 0.6 AA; 1.39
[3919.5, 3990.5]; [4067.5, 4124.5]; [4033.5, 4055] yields -3.6 AA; 1.23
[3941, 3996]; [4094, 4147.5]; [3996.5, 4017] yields -4.1 AA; 1.2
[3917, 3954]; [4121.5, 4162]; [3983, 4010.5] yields -3.1 AA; 1.25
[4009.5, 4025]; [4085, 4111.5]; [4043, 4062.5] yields -0.7 AA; 1.37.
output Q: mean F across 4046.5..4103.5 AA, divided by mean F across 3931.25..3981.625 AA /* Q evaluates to 1.2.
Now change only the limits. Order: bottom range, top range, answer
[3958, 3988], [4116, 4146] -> 1.25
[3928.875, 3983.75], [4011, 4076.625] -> 1.29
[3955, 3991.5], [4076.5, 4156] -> 1.18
